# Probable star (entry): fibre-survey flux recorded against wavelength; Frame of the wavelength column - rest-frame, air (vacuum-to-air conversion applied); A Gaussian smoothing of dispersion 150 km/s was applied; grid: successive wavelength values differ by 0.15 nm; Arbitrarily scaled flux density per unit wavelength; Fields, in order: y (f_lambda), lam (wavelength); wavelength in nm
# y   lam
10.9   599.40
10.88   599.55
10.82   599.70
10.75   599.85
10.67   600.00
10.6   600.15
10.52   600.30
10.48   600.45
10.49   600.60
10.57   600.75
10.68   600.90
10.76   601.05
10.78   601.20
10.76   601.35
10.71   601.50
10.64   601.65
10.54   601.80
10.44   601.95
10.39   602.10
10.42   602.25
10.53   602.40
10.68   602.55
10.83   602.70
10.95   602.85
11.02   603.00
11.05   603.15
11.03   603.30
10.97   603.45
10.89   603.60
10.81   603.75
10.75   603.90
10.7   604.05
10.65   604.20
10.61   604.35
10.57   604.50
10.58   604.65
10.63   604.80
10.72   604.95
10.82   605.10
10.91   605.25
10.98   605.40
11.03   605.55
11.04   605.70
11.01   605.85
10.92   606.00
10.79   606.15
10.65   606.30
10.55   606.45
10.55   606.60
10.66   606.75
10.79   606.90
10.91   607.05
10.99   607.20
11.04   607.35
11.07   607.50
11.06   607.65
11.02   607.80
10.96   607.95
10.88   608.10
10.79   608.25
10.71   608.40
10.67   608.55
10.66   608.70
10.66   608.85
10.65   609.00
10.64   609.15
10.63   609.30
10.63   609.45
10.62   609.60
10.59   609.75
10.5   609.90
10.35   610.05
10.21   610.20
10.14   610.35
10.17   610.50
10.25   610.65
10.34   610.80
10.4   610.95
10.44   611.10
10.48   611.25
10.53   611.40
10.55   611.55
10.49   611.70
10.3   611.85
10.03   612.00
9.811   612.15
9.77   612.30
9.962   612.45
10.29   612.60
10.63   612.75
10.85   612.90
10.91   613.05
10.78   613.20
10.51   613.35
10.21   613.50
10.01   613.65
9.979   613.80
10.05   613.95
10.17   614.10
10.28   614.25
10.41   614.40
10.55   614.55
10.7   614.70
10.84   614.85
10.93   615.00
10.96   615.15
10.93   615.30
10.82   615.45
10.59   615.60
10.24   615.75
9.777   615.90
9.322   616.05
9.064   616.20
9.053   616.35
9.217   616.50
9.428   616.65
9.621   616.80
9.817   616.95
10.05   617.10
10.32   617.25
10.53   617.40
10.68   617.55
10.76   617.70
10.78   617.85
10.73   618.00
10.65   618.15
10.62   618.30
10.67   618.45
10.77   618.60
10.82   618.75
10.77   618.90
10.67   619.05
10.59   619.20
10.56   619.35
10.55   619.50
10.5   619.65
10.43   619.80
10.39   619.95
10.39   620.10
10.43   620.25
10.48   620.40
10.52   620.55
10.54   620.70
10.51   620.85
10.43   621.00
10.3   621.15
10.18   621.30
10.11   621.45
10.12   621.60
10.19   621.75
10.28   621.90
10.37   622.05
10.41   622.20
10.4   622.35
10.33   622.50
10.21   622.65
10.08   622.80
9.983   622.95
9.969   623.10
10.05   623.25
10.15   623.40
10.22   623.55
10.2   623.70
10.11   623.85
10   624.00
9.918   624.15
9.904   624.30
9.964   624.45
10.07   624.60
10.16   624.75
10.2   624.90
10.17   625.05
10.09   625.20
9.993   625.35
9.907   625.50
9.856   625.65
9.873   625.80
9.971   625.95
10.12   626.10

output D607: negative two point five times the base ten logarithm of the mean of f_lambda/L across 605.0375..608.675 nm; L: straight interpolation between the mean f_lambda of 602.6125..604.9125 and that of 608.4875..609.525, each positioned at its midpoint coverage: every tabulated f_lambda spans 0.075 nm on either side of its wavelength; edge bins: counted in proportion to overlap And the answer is -0.02 mag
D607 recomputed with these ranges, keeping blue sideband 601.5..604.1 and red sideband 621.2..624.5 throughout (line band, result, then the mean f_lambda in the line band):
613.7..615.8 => -0.01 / 10.5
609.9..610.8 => 0.03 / 10.3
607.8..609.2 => -0.02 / 10.8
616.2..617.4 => 0.07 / 9.66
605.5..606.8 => -0.02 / 10.8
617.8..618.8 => -0.04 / 10.7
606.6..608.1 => -0.03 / 10.9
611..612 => 0.01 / 10.4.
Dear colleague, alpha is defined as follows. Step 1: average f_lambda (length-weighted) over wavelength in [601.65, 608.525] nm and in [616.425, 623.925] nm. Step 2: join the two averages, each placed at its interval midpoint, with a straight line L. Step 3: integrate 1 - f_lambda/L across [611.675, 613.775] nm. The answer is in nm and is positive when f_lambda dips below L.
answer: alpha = 0.05 nm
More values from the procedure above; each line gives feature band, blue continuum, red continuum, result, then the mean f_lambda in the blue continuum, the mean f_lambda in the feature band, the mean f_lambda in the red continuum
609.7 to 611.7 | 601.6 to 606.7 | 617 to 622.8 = 0.05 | 10.8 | 10.4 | 10.5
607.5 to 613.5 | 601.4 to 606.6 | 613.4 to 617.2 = -0.07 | 10.8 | 10.5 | 10.1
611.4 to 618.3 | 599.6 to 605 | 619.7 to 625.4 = 0.08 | 10.7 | 10.3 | 10.2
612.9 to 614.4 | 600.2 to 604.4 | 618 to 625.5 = 0.02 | 10.7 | 10.4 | 10.3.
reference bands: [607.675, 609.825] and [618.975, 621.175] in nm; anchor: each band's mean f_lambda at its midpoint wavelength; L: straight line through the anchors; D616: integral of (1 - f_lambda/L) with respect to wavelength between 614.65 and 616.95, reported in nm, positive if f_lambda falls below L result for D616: 0.11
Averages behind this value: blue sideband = 10.7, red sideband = 10.5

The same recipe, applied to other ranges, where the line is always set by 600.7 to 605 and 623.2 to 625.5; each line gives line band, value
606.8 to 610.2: -0.07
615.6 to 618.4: 0.06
